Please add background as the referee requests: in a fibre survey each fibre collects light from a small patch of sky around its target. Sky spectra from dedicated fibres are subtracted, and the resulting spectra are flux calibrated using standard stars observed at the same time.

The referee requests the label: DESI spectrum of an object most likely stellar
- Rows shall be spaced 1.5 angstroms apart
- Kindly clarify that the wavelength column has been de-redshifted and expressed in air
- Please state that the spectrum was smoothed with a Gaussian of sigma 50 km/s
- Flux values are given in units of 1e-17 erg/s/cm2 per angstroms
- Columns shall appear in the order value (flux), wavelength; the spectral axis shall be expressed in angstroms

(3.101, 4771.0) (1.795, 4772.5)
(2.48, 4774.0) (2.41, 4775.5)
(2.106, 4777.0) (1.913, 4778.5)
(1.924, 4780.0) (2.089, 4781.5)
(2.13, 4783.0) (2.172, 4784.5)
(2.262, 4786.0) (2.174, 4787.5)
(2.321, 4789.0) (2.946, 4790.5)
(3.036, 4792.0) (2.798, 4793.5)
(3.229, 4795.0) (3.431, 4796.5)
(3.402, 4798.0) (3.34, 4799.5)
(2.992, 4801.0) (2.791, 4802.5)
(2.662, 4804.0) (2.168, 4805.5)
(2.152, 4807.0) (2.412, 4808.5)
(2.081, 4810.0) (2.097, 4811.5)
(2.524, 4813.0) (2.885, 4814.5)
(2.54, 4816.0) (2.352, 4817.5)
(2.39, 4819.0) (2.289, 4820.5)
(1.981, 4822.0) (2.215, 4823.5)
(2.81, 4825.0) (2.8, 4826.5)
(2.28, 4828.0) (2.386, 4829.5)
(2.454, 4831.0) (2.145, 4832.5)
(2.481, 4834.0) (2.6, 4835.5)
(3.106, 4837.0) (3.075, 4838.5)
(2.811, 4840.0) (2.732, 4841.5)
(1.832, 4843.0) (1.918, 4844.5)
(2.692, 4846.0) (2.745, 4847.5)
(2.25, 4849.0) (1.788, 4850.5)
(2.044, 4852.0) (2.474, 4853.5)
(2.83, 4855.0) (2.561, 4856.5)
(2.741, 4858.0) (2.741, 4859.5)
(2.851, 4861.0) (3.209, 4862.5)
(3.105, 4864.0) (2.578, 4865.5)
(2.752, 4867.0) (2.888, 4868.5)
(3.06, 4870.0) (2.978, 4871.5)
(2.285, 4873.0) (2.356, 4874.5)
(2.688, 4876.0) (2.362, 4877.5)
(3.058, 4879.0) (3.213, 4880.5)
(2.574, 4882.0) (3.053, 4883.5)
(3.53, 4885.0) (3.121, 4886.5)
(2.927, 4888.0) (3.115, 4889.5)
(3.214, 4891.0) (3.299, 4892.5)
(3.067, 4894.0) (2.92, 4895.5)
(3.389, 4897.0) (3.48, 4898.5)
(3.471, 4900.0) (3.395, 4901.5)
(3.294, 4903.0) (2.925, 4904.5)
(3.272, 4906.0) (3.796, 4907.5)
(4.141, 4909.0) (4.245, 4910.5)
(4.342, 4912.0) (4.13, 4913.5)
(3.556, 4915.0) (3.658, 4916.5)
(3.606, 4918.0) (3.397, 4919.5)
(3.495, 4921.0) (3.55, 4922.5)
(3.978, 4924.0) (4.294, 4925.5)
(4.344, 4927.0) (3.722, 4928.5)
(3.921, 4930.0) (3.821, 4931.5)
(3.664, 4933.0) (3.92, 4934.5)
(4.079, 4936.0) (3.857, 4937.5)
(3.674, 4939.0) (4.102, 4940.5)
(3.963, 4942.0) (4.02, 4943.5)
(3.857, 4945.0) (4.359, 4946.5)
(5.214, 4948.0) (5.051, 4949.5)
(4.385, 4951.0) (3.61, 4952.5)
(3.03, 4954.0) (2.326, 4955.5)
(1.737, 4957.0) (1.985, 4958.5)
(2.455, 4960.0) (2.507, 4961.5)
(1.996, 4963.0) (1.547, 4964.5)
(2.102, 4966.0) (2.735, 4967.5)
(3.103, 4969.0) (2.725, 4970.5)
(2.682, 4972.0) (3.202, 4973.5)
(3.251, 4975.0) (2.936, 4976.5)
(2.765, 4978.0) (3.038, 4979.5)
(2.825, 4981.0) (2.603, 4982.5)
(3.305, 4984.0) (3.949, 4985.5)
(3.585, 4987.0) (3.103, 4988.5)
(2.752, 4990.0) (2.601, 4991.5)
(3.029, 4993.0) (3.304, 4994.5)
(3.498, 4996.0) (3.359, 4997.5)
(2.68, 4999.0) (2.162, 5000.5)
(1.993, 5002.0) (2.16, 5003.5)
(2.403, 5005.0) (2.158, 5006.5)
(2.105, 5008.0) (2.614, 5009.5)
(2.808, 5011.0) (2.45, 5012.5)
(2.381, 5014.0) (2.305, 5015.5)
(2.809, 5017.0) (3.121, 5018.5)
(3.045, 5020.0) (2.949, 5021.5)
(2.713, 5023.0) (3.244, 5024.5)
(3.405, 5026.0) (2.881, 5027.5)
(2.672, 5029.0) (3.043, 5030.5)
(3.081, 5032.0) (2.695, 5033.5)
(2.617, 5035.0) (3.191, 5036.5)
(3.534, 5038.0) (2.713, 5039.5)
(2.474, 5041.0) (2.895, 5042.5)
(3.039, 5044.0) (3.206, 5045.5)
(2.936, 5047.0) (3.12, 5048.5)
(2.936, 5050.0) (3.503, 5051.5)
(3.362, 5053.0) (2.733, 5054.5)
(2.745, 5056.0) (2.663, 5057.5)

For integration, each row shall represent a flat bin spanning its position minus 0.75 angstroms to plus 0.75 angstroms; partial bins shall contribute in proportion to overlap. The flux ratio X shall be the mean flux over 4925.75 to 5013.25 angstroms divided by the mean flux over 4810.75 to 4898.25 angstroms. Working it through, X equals 1.2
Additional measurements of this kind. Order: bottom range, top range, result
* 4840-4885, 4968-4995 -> 1.15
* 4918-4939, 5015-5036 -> 0.76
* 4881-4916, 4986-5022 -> 0.80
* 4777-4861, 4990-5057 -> 1.13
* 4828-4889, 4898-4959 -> 1.40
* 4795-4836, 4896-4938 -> 1.46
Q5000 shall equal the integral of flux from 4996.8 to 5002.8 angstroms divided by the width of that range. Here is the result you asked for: 2.54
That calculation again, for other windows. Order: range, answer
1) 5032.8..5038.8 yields 3.01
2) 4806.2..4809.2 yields 2.28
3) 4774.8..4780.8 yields 2.09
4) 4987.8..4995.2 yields 2.95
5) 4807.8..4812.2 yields 2.2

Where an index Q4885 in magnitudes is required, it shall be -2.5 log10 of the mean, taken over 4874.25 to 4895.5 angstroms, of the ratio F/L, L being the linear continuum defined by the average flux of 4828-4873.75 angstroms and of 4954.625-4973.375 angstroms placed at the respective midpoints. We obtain -0.18 mag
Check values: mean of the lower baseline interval 2.6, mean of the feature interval 2.98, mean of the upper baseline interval 2.36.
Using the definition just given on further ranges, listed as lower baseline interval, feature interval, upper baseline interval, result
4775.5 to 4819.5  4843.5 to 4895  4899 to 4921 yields 0.18 mag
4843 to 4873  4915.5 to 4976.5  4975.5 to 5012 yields -0.24 mag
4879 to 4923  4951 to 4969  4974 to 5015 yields 0.22 mag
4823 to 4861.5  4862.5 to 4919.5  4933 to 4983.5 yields -0.14 mag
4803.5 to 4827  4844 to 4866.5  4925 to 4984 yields 0.03 mag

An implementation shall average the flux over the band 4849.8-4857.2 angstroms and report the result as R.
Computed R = 2.34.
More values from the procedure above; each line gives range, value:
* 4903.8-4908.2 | 3.33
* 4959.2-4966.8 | 2.12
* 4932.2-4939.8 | 3.84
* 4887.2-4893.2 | 3.14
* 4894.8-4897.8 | 3.16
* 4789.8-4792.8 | 2.99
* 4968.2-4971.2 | 2.91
